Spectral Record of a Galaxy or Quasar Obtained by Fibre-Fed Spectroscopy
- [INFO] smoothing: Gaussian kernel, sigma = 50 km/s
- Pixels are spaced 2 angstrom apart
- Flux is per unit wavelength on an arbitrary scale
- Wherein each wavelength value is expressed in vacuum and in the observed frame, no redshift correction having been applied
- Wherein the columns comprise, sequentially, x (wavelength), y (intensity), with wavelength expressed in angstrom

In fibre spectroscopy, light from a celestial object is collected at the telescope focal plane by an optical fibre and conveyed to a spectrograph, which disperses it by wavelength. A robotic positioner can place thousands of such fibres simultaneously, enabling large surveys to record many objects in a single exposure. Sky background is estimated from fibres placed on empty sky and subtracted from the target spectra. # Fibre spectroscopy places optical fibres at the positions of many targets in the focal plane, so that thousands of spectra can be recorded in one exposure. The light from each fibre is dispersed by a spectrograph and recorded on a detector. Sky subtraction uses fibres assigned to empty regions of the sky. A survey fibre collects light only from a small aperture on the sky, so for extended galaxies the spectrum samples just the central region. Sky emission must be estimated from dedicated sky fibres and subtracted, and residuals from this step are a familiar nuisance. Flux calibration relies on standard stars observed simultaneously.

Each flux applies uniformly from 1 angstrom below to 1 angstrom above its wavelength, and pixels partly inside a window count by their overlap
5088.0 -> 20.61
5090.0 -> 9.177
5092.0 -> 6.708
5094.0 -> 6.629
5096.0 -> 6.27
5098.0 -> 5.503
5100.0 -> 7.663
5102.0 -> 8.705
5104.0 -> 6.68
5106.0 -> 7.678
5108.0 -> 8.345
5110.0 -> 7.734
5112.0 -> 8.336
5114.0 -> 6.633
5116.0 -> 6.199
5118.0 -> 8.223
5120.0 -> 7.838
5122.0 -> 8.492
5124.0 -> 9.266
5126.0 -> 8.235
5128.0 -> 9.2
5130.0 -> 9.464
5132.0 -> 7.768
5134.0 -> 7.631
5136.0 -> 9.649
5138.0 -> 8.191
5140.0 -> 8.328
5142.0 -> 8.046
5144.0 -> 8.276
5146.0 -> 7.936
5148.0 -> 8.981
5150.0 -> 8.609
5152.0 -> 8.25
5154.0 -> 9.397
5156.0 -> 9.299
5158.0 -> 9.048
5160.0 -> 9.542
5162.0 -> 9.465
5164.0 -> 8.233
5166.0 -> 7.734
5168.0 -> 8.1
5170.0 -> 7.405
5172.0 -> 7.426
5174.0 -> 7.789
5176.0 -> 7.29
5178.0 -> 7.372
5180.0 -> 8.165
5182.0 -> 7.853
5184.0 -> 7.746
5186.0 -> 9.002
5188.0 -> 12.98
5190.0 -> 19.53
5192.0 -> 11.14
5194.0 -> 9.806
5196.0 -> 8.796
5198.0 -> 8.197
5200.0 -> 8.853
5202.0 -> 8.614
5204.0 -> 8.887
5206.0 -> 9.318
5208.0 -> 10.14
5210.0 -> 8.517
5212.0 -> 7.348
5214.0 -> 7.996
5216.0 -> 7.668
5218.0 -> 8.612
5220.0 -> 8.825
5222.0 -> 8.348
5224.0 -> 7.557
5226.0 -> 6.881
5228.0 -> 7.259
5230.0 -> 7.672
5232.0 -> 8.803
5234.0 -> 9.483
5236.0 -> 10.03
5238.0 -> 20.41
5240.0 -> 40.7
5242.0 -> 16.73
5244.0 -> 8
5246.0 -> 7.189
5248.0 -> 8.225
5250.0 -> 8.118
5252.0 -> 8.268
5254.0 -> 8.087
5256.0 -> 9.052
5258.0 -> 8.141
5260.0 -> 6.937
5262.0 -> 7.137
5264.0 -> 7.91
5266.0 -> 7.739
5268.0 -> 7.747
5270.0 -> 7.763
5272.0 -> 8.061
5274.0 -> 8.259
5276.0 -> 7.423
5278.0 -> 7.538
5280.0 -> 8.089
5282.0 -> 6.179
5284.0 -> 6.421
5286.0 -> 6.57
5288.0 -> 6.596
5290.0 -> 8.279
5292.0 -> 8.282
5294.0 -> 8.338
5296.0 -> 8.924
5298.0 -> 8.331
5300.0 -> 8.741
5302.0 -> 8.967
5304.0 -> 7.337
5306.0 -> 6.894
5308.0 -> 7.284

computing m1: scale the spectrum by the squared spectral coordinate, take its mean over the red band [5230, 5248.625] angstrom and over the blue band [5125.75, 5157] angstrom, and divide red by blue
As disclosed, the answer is 1.71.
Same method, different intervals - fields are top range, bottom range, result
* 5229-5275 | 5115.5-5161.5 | 1.28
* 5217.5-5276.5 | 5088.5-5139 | 1.30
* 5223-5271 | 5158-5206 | 1.15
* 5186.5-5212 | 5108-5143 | 1.29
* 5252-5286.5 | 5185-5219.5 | 0.81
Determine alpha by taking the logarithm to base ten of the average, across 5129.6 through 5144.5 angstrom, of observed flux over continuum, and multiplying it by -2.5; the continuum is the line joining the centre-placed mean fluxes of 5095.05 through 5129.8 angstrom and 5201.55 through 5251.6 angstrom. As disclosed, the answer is -0.01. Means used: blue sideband 7.75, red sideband 10.4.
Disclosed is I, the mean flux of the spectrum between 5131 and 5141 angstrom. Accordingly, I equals 8.31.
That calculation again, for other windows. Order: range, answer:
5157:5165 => 9.07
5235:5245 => 19.2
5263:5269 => 7.8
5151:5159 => 9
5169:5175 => 7.54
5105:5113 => 8.02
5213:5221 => 8.28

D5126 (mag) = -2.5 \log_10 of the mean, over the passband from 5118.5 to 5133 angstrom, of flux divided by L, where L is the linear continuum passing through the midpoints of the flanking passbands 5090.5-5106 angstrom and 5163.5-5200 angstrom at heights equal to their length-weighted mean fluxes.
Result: -0.12 mag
